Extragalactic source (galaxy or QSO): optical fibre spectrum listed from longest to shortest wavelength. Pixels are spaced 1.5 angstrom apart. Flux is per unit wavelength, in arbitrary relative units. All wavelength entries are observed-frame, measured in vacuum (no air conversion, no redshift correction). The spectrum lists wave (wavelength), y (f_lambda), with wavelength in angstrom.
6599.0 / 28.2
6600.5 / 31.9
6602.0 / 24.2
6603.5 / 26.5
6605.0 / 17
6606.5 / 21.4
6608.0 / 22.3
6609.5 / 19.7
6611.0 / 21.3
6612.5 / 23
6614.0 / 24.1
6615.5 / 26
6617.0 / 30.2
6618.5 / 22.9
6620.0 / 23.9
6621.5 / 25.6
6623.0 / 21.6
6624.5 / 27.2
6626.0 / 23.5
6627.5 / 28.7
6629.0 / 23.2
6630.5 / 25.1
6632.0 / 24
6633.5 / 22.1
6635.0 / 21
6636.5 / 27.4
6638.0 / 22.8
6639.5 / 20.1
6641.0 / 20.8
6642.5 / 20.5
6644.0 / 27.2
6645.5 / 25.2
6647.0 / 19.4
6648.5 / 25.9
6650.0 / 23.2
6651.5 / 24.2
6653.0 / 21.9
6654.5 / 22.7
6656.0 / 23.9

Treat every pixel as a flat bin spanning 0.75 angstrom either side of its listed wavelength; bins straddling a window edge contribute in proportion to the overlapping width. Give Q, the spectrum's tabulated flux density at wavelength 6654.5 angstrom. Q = 22.7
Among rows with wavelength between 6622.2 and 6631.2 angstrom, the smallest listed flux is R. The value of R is 21.6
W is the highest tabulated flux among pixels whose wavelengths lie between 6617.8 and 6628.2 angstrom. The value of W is 28.7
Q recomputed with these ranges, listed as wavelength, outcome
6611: 21.3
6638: 22.8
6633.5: 22.1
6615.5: 26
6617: 30.2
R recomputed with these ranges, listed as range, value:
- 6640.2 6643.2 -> 20.5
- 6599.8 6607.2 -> 17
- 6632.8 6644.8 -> 20.1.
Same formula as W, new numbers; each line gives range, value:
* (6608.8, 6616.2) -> 26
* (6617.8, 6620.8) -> 23.9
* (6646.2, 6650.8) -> 25.9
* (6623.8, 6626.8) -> 27.2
